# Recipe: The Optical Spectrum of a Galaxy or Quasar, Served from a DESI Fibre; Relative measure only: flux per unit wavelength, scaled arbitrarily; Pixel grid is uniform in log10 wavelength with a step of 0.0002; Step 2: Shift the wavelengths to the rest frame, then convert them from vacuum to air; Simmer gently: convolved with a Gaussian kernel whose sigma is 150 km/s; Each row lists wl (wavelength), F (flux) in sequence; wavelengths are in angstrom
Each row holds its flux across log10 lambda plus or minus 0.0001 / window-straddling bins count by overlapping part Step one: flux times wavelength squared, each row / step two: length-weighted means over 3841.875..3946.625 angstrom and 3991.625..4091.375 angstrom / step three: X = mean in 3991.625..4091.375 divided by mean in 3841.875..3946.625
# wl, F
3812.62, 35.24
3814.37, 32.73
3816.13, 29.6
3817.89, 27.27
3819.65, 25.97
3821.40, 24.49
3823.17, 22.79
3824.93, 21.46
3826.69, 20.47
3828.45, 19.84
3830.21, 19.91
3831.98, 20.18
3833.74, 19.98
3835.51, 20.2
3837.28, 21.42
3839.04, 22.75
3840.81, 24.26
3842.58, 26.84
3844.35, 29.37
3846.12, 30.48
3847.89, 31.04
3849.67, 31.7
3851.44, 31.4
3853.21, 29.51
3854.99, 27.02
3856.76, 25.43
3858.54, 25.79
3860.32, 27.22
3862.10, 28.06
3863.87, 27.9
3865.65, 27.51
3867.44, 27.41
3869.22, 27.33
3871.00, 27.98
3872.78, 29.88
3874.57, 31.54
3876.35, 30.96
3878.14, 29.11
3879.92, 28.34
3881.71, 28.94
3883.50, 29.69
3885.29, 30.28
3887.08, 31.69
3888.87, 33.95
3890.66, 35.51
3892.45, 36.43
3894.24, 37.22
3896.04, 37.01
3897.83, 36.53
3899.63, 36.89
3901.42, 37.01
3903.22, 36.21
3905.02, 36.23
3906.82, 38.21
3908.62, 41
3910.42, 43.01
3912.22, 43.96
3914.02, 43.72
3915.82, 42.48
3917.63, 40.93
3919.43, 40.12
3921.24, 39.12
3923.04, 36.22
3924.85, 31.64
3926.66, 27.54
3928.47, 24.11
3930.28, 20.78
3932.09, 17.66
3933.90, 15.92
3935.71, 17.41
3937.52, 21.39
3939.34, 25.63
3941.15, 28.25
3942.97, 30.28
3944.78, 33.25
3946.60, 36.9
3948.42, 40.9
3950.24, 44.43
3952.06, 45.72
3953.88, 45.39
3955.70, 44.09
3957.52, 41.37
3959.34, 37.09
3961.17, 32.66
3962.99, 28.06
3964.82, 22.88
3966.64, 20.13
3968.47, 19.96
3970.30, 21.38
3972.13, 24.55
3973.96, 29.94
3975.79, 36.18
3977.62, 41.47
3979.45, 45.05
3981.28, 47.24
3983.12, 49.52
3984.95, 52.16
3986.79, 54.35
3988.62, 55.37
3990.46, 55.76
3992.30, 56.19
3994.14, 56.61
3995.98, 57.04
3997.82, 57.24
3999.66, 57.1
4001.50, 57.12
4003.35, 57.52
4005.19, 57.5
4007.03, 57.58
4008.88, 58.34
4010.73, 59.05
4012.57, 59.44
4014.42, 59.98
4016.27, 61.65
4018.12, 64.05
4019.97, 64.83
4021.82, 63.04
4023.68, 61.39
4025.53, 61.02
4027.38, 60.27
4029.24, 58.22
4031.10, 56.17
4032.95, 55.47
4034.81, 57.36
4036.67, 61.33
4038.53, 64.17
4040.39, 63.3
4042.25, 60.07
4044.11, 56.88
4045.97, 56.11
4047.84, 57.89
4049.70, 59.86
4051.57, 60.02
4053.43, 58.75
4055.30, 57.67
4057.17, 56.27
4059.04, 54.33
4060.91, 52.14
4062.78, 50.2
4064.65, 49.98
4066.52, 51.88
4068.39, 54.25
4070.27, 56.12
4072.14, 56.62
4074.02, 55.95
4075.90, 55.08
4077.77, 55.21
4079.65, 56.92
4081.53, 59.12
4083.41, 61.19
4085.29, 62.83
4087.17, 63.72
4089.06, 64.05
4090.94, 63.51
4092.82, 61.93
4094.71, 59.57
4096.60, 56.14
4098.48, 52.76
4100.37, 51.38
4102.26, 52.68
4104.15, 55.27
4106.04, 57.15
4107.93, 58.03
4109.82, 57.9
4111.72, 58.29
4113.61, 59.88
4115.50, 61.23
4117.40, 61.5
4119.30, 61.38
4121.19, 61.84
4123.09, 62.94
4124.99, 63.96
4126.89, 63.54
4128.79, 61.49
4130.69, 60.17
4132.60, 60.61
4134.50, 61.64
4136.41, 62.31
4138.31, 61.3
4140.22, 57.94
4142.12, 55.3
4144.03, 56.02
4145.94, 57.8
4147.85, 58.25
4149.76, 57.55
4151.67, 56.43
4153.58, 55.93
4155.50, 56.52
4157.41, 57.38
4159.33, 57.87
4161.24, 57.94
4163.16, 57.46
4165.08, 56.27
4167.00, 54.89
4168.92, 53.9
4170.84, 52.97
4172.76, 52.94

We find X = 2.00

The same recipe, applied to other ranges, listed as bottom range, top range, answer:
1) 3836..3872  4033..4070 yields 2.29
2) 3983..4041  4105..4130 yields 1.09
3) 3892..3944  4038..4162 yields 1.93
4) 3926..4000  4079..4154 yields 1.73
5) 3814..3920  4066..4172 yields 2.17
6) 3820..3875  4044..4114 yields 2.48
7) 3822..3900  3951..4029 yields 1.85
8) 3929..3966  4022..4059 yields 1.97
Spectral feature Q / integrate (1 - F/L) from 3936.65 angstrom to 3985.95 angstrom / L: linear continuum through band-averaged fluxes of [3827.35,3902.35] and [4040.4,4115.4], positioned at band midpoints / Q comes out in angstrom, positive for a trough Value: 7.9 angstrom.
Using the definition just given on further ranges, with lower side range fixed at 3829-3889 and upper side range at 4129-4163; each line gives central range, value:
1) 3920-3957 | 4.7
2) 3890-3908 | -2.9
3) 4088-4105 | -1.5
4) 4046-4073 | -3.6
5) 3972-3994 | -3.2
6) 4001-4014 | -4.4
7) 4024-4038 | -3.9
